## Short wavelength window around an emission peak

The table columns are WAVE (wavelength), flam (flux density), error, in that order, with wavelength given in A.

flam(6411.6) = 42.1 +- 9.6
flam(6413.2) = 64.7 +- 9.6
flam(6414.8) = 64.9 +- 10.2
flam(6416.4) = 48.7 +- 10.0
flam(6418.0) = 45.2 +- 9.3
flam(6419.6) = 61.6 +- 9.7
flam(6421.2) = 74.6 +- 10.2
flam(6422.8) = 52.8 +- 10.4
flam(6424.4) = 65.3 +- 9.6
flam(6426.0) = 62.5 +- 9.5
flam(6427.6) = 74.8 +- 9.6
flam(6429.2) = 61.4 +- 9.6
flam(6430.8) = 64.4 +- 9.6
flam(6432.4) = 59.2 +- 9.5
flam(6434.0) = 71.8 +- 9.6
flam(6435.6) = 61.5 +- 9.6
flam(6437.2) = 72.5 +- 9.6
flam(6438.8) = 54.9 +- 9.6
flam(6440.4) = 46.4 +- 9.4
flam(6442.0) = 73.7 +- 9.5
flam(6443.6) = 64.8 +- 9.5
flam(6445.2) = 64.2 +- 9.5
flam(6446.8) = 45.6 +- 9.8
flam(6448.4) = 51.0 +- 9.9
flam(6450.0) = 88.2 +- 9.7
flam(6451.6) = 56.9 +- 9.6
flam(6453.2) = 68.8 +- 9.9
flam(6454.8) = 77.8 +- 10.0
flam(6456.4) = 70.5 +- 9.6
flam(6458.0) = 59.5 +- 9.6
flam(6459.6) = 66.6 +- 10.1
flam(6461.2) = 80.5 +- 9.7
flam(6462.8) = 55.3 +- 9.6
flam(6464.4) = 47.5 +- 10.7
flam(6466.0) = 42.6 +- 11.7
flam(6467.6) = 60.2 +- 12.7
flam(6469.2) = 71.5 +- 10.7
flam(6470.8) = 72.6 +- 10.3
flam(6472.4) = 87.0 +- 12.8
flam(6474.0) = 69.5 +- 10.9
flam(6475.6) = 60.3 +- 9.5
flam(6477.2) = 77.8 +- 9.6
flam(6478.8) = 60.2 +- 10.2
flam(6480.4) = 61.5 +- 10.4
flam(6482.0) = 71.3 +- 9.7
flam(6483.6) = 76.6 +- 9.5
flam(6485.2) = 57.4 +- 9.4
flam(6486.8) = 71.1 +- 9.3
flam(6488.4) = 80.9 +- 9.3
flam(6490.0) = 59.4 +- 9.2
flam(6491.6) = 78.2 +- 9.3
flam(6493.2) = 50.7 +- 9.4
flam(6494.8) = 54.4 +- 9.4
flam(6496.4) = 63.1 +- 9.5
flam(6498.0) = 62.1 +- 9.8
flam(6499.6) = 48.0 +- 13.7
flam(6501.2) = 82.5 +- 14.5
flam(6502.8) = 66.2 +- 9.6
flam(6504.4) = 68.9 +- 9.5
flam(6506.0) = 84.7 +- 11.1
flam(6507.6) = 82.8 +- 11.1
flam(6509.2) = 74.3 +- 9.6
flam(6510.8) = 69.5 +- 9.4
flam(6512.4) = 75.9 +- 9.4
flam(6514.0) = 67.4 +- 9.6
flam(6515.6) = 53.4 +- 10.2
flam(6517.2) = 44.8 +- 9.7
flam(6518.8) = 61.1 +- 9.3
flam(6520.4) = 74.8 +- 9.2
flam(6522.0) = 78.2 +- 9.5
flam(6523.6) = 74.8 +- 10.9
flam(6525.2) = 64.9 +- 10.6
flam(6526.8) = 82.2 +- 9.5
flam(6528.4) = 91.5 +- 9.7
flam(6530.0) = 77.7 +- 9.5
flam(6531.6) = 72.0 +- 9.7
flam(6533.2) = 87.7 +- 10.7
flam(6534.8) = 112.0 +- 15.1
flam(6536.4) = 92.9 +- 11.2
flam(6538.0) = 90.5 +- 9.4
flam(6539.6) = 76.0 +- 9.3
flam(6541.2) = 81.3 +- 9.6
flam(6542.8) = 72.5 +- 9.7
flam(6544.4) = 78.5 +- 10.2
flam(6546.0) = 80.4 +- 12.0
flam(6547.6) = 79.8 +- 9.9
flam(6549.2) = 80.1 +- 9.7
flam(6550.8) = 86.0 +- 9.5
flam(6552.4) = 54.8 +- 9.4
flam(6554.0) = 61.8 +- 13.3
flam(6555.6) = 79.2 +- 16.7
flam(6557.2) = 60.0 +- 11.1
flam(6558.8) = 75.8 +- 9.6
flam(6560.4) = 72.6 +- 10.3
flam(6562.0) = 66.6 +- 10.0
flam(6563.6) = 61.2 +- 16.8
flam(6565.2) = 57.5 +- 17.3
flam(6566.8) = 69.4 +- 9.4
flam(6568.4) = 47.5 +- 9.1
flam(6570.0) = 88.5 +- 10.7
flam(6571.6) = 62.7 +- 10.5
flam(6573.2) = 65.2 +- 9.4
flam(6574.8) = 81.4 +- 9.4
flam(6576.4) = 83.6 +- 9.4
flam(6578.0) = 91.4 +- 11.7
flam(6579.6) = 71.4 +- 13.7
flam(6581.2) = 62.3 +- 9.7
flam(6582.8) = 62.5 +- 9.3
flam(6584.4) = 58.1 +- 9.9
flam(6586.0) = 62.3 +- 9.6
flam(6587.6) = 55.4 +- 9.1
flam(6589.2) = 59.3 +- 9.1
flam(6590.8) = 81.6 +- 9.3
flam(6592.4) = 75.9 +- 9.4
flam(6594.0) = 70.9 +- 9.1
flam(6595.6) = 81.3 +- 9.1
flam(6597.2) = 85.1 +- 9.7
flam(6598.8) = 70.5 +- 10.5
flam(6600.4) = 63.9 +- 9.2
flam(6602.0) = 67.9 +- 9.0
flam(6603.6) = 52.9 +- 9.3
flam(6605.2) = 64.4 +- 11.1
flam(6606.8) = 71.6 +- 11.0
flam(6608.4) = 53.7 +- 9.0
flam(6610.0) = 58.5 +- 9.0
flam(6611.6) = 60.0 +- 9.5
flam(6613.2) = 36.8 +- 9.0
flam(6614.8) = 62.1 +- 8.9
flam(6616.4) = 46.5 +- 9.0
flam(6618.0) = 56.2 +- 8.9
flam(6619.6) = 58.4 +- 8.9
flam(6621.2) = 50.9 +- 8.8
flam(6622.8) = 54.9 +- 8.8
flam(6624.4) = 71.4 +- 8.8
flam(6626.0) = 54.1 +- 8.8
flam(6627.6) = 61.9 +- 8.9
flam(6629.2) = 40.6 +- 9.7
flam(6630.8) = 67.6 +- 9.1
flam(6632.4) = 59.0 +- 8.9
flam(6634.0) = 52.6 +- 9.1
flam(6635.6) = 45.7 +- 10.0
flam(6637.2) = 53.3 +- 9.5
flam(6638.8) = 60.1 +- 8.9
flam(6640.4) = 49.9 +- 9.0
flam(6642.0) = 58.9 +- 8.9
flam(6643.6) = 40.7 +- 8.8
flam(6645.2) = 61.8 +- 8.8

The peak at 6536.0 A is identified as C III]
